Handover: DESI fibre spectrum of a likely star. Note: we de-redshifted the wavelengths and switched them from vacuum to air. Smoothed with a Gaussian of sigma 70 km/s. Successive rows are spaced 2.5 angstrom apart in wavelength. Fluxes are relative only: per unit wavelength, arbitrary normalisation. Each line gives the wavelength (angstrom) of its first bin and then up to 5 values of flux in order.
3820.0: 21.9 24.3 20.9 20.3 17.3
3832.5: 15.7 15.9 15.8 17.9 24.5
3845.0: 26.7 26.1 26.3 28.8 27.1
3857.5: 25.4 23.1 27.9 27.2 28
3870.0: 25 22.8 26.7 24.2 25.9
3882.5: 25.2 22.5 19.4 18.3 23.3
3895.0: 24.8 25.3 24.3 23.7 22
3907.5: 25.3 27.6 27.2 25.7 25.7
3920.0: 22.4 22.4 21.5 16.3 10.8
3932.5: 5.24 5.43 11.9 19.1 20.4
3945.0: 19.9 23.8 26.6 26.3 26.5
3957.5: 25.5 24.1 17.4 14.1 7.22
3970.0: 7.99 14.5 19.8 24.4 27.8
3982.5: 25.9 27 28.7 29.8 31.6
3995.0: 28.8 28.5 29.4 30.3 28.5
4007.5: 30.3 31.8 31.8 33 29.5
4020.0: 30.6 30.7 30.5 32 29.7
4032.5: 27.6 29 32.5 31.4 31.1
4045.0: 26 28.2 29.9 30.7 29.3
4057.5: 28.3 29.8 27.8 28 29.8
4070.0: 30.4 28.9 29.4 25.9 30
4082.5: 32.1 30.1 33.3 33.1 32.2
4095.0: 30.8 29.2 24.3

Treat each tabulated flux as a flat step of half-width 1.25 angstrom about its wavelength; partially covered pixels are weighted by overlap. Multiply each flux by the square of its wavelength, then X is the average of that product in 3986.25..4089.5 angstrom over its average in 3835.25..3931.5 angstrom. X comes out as 1.4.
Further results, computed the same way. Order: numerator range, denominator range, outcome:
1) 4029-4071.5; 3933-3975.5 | 1.71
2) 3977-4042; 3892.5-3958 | 1.45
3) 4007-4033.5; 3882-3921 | 1.36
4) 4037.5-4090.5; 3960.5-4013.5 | 1.26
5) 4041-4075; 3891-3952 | 1.49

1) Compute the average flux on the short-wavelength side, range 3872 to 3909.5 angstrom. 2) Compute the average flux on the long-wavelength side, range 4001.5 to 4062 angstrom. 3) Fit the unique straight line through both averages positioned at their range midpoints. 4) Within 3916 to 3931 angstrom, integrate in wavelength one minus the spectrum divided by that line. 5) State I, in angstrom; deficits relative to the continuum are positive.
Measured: 3.0 angstrom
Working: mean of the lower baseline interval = 23.7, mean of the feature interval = 20.1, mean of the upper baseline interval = 30.1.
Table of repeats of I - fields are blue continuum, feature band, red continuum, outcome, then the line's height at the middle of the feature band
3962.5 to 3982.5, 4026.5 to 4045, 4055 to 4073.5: -3.5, 25.3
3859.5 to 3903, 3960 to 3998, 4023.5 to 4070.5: 7.4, 27.4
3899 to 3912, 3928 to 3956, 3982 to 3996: 9.4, 26.5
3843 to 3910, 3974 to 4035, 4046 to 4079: -3.2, 27.7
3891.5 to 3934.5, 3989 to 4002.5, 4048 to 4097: -1.9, 26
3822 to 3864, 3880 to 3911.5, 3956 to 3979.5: -4.8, 20.5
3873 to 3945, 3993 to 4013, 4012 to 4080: -2.2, 27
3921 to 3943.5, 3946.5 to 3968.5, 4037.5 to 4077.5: -4.9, 17.7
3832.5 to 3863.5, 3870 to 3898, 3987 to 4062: 1.4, 24.8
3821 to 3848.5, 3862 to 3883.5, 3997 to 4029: -3.1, 22.6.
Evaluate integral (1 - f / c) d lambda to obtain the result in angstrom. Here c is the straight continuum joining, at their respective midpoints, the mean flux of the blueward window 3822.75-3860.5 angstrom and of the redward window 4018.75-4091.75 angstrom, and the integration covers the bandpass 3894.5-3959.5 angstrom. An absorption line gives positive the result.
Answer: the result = 9.9 angstrom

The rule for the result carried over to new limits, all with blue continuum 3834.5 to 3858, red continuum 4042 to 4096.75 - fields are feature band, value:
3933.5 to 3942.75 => 4.6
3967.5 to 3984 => 4.9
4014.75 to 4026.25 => -0.9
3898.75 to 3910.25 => 0.4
